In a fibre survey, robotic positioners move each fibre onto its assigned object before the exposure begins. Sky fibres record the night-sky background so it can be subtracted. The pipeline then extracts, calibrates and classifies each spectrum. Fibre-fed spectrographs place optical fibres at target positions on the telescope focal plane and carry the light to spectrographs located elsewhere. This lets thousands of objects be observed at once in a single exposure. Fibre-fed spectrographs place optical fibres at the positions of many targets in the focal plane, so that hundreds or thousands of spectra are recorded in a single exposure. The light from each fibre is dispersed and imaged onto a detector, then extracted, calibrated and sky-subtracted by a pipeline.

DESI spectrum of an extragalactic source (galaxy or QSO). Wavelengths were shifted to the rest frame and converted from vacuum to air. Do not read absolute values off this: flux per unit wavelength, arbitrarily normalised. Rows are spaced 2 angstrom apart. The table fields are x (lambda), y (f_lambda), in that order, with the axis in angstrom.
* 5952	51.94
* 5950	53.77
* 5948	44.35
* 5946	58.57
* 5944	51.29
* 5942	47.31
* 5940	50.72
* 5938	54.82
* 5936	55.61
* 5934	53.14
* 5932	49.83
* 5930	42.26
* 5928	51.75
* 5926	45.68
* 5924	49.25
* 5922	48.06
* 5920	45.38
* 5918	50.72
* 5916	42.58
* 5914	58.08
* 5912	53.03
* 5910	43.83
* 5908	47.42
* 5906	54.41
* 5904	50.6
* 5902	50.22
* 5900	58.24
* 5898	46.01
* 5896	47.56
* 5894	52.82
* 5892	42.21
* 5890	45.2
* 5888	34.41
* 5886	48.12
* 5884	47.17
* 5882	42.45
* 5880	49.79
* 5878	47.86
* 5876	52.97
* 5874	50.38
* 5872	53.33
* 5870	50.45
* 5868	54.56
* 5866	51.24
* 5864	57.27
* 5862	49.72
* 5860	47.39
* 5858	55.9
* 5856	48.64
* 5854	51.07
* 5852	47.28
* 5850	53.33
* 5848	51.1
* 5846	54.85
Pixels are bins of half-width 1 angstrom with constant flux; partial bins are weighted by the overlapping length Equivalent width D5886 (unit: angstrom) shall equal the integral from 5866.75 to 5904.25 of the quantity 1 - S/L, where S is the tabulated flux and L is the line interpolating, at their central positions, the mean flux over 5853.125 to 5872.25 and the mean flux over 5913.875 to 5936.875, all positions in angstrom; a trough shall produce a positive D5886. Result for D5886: 1.6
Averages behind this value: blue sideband 51.9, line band 48.6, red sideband 49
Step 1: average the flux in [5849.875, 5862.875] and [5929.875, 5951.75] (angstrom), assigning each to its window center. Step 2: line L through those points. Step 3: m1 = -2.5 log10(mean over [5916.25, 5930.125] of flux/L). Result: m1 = 0.08 mag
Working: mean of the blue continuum 50.3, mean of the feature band 47.7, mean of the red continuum 51.4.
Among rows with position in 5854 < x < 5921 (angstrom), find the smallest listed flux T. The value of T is 34.41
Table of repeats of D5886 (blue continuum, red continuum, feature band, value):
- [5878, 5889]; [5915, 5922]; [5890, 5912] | -1.8 angstrom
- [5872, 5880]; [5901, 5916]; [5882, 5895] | 1.5 angstrom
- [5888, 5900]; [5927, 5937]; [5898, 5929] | -0.8 angstrom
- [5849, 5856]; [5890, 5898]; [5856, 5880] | -1.3 angstrom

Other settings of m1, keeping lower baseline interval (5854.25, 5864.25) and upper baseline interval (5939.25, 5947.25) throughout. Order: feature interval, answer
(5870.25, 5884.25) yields 0.05 mag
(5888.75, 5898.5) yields 0.11 mag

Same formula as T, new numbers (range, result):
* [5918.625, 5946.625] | 42.26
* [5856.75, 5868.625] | 47.39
